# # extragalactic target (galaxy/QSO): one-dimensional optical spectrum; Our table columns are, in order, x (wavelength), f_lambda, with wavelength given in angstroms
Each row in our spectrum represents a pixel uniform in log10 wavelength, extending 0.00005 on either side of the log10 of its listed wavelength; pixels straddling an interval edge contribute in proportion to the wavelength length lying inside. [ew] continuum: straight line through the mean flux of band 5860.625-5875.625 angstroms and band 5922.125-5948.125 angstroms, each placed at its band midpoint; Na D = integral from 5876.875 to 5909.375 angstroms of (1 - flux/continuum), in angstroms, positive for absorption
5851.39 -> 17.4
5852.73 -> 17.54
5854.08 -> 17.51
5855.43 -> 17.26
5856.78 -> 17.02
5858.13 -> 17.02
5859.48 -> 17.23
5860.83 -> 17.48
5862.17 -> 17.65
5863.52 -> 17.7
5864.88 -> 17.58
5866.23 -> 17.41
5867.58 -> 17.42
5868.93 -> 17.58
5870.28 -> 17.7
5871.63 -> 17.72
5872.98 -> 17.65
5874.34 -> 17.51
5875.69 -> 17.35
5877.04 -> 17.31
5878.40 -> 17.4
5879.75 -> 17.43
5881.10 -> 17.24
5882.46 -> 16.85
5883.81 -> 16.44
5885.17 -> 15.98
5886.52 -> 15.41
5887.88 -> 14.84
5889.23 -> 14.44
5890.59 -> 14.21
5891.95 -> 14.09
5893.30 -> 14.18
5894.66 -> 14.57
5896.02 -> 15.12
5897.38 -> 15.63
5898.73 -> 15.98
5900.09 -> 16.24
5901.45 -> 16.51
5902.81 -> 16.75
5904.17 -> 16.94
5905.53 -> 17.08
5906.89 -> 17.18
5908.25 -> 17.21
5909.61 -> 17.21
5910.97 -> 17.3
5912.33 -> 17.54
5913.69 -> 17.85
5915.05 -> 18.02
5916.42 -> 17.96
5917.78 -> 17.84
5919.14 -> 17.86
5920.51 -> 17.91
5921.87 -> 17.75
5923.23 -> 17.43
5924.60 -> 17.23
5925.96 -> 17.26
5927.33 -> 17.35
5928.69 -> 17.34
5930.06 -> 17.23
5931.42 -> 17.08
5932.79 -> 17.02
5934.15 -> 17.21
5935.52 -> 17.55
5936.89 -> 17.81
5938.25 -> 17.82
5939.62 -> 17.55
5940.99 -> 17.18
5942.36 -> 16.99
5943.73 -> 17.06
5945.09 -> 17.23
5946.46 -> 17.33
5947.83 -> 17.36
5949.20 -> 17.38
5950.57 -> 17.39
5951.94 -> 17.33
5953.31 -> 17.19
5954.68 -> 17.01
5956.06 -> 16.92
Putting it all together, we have 2.7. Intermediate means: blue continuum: 17.6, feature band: 16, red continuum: 17.3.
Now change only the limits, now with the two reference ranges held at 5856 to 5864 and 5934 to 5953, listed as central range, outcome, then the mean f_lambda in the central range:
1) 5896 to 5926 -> 0.35 angstroms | 17.2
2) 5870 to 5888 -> 0.41 angstroms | 17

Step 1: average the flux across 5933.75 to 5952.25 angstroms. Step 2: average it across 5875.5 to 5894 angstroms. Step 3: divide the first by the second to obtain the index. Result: 1.1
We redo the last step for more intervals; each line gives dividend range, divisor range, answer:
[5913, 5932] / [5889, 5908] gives 1.12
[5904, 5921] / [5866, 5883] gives 1.01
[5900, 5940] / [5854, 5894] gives 1.04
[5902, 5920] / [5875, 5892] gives 1.08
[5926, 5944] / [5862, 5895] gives 1.05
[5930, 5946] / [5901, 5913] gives 1.01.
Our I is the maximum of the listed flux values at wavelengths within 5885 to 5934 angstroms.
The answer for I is 18.02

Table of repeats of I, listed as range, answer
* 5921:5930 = 17.75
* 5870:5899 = 17.72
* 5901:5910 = 17.21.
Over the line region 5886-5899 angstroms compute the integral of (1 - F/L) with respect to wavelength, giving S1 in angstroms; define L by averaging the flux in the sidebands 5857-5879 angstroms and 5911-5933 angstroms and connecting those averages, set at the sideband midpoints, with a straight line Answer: 2.0 angstroms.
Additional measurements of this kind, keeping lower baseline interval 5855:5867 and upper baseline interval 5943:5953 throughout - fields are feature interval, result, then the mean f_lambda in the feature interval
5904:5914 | 0.03 angstroms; 17.3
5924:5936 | 0.05 angstroms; 17.3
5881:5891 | 0.99 angstroms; 15.6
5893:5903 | 0.99 angstroms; 15.6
